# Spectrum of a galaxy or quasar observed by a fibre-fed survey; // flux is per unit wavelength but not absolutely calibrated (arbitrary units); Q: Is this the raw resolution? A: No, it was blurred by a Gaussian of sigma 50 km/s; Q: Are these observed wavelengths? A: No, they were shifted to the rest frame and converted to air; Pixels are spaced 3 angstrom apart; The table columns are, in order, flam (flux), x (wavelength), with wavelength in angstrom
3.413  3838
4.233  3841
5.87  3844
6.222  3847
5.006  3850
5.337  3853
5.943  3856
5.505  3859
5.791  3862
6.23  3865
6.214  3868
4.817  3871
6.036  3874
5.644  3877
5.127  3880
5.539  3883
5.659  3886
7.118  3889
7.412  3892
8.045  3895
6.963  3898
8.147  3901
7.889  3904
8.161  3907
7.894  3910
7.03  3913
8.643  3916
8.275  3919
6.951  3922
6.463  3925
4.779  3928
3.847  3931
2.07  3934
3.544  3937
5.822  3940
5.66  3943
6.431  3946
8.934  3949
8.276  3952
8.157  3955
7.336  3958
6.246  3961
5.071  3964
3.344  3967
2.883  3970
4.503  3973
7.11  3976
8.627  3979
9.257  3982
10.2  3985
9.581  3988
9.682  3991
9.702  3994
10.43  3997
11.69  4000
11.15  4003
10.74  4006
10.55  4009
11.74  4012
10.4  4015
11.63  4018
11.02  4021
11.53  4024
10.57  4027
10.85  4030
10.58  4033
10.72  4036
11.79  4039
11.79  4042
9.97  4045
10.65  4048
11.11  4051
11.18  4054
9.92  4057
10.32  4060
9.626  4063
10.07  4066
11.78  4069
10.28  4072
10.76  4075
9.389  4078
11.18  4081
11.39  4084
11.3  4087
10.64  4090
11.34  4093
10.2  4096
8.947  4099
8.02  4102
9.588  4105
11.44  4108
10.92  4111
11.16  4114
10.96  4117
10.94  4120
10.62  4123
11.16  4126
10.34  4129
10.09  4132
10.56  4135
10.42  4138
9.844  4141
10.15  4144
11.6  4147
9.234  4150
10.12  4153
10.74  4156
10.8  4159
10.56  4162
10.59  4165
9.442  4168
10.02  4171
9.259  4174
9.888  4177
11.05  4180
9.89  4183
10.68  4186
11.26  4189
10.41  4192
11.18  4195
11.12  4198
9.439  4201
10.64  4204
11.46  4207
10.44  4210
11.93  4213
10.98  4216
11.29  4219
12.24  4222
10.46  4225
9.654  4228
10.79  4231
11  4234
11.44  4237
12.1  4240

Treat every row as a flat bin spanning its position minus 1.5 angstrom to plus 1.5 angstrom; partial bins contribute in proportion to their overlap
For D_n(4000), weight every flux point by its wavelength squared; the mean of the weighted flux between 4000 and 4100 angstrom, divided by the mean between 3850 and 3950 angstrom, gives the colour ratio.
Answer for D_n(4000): 1.85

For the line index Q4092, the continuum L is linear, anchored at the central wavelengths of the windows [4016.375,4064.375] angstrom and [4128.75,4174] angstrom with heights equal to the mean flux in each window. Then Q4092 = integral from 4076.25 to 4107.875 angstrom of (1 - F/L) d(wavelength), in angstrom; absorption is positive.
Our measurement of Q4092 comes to 0.9 angstrom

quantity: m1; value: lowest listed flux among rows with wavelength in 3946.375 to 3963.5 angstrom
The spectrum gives 6.246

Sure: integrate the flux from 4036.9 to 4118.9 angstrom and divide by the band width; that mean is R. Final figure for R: 10.6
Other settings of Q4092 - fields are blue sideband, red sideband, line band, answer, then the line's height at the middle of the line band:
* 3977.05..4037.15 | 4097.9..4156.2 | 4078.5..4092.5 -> -0.8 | 10.4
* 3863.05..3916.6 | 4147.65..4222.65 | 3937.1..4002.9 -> 2.4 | 7.8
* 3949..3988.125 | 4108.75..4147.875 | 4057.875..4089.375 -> -4.0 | 9.4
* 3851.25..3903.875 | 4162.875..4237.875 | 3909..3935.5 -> 2.5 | 6.86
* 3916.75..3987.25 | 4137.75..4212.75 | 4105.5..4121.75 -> -3.0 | 9.3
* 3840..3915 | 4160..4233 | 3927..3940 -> 6.1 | 7.09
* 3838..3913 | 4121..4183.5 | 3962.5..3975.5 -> 5.8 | 7.62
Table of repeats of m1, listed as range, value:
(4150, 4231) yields 9.234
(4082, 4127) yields 8.02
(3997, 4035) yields 10.4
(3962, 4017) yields 2.883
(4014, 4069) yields 9.626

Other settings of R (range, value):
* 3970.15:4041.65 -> 10.1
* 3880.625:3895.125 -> 6.53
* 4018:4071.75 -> 10.8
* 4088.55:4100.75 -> 10.2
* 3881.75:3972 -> 6.41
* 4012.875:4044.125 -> 11.1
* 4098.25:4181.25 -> 10.3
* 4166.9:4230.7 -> 10.6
